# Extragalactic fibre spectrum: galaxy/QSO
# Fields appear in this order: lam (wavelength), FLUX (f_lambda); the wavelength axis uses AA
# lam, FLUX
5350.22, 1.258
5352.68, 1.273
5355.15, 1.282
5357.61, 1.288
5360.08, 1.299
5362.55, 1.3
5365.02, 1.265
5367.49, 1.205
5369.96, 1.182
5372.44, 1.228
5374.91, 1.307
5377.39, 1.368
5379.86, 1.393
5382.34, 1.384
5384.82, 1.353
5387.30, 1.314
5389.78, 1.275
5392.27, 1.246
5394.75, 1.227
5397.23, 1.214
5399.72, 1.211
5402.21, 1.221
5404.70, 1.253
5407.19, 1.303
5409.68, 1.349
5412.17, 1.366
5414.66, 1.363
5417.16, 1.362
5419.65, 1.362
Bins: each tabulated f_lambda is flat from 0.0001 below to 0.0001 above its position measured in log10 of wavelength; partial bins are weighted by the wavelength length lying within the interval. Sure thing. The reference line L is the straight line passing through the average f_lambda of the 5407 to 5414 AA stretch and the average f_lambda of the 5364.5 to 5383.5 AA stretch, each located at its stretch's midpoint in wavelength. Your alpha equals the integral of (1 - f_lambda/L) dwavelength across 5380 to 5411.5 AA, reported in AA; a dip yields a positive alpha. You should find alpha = 1.0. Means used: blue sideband 1.29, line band 1.28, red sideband 1.35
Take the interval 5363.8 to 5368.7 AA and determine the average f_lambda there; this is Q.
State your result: 1.24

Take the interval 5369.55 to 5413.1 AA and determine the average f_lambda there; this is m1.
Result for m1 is 1.29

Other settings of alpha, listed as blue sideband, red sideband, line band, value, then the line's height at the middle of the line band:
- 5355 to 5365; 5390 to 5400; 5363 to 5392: -0.8 AA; 1.26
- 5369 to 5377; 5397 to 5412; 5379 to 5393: -0.8 AA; 1.26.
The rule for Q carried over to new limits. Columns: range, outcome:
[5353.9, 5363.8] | 1.29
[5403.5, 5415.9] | 1.33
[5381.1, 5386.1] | 1.37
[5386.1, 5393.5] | 1.28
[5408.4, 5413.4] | 1.36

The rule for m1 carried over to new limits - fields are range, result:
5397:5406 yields 1.23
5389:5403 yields 1.23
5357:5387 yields 1.3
